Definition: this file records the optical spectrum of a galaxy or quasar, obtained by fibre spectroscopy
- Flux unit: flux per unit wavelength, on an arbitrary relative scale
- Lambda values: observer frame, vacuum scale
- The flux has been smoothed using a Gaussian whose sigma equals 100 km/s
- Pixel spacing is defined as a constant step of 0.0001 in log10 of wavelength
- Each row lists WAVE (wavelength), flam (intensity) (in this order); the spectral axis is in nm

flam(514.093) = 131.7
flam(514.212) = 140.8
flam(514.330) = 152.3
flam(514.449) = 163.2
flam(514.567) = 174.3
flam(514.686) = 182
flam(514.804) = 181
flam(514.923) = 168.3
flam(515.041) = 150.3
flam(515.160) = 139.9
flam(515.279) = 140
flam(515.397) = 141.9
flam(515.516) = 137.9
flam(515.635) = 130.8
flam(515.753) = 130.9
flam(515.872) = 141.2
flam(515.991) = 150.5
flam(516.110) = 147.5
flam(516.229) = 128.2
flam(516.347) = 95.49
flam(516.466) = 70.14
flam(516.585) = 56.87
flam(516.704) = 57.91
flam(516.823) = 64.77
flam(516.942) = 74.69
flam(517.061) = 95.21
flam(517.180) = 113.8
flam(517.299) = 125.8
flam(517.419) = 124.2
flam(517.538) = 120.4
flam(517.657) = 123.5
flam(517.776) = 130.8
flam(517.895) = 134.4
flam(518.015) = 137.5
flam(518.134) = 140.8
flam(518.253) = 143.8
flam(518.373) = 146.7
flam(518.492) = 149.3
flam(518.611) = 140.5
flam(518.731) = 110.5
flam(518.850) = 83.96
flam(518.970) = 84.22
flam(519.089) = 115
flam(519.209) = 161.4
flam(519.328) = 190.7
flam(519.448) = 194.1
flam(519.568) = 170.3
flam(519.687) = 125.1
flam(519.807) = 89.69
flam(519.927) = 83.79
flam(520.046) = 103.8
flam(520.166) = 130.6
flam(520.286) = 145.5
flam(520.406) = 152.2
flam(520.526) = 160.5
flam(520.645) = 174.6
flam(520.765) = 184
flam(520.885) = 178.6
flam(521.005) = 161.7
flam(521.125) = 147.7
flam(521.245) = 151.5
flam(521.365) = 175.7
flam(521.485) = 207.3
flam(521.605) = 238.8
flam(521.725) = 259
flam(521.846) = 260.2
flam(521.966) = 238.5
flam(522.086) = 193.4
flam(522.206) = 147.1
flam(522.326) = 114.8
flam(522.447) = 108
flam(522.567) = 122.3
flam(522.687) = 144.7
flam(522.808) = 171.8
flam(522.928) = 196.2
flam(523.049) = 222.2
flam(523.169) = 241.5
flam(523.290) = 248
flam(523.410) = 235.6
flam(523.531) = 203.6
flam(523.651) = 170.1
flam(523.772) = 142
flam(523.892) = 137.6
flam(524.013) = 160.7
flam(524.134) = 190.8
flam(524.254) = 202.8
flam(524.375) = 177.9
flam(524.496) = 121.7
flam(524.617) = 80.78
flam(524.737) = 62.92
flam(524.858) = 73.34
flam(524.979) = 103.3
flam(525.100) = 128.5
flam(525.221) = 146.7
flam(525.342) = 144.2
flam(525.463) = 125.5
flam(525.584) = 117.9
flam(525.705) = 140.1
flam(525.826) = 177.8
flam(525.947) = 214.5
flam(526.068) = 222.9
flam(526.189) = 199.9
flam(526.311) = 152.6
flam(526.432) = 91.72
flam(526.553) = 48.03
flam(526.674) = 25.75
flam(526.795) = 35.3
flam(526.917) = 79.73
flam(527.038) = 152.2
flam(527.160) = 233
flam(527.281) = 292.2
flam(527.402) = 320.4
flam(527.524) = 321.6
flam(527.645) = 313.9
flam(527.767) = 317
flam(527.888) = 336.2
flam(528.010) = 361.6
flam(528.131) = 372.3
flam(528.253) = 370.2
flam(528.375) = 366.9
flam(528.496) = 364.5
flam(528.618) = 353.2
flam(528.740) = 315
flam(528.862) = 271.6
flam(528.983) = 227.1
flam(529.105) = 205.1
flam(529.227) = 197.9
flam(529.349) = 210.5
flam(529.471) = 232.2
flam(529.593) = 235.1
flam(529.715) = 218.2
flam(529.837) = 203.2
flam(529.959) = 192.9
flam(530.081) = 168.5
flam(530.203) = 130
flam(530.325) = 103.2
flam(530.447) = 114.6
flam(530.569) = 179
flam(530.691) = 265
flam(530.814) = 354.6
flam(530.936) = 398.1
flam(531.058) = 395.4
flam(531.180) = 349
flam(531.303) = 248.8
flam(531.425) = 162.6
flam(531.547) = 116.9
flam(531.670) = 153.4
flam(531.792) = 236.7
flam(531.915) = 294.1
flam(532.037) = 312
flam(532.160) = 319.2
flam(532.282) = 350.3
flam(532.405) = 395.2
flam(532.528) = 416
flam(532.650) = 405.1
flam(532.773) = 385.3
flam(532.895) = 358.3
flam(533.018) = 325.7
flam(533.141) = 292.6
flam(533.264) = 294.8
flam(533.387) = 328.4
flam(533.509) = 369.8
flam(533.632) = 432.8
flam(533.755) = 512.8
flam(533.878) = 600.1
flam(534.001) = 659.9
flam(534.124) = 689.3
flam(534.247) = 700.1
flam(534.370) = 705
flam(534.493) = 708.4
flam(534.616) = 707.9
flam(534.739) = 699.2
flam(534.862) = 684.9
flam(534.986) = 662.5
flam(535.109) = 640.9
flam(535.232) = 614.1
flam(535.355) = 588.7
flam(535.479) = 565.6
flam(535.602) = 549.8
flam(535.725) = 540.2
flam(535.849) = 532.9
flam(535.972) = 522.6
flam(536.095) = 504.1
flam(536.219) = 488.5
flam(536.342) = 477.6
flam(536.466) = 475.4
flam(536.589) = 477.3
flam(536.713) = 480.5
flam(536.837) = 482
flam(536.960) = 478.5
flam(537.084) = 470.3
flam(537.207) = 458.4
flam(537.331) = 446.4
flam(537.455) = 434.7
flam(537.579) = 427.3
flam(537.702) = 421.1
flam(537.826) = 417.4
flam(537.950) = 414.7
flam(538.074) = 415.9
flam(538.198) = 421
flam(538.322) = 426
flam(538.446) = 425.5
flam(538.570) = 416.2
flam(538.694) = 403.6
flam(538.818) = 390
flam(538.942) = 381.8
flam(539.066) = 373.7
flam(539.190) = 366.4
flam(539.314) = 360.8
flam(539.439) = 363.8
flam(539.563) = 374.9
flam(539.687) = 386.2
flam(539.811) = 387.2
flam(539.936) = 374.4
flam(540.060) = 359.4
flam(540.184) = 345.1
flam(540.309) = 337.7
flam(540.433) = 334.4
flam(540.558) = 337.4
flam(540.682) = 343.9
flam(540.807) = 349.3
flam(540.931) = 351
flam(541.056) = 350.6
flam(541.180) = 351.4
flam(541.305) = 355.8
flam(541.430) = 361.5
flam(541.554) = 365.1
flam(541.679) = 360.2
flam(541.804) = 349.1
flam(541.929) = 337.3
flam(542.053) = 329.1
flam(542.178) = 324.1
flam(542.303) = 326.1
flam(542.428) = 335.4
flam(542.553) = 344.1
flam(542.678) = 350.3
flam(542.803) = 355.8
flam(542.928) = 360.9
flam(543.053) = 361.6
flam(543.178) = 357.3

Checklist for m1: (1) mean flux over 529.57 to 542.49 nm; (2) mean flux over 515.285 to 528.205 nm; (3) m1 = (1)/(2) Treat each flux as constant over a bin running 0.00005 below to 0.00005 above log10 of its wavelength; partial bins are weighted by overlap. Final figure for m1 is 2.5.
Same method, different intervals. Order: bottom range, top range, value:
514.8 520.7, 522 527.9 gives 1.32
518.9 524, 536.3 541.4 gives 2.38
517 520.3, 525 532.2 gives 1.75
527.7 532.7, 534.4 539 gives 1.85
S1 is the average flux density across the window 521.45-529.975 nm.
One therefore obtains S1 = 200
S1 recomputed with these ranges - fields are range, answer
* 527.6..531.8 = 258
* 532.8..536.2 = 546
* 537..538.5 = 432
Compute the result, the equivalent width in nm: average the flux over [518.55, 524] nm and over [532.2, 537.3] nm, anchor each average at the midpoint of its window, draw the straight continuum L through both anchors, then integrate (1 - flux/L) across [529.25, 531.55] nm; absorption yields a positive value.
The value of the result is 1.00 nm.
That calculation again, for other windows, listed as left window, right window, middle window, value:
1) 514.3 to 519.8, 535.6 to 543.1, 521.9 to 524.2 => 0.28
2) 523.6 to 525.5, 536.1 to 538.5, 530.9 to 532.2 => 0.17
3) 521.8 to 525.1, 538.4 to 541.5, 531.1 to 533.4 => -0.25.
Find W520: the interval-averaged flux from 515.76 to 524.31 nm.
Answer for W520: 150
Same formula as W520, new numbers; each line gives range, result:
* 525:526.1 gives 154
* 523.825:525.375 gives 133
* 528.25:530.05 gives 259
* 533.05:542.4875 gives 448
